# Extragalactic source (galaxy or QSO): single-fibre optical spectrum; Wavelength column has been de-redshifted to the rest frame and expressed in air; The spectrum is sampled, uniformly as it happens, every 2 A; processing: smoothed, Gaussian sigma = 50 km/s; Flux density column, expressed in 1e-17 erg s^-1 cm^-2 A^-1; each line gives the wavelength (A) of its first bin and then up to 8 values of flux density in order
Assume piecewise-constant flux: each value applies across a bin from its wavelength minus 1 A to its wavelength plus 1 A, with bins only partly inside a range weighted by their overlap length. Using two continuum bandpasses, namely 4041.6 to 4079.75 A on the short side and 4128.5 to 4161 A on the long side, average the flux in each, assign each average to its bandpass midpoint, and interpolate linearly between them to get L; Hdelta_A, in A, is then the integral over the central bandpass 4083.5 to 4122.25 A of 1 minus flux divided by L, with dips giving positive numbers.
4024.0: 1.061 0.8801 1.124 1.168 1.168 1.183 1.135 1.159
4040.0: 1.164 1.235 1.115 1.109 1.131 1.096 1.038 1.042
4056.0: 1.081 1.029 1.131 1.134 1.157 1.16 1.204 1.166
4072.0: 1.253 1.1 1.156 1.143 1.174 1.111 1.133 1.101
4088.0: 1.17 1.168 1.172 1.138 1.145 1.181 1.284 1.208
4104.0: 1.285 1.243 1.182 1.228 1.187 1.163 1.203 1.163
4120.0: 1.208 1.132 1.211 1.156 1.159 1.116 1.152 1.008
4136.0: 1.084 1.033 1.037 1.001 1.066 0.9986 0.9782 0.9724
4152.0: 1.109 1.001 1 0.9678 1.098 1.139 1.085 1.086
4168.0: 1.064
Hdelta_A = -3.6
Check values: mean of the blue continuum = 1.13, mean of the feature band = 1.19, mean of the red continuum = 1.04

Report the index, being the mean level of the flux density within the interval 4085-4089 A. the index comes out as 1.14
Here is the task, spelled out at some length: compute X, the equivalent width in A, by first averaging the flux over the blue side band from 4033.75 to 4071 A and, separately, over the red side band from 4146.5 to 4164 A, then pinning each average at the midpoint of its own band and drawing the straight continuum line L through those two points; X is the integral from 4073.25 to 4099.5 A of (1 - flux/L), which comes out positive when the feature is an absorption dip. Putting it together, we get -1.2 A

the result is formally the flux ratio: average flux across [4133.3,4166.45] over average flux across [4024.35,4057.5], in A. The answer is 0.9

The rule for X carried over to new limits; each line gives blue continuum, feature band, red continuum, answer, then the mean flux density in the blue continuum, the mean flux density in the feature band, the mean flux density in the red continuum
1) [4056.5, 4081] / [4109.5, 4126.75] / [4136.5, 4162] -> -1.73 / 1.15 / 1.18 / 1.03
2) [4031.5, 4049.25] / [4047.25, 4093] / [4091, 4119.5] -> 1.64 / 1.15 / 1.13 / 1.2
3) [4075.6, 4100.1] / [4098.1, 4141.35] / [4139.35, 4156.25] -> -3.18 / 1.16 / 1.16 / 1.02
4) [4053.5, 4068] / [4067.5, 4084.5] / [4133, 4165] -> -0.91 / 1.11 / 1.16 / 1.04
